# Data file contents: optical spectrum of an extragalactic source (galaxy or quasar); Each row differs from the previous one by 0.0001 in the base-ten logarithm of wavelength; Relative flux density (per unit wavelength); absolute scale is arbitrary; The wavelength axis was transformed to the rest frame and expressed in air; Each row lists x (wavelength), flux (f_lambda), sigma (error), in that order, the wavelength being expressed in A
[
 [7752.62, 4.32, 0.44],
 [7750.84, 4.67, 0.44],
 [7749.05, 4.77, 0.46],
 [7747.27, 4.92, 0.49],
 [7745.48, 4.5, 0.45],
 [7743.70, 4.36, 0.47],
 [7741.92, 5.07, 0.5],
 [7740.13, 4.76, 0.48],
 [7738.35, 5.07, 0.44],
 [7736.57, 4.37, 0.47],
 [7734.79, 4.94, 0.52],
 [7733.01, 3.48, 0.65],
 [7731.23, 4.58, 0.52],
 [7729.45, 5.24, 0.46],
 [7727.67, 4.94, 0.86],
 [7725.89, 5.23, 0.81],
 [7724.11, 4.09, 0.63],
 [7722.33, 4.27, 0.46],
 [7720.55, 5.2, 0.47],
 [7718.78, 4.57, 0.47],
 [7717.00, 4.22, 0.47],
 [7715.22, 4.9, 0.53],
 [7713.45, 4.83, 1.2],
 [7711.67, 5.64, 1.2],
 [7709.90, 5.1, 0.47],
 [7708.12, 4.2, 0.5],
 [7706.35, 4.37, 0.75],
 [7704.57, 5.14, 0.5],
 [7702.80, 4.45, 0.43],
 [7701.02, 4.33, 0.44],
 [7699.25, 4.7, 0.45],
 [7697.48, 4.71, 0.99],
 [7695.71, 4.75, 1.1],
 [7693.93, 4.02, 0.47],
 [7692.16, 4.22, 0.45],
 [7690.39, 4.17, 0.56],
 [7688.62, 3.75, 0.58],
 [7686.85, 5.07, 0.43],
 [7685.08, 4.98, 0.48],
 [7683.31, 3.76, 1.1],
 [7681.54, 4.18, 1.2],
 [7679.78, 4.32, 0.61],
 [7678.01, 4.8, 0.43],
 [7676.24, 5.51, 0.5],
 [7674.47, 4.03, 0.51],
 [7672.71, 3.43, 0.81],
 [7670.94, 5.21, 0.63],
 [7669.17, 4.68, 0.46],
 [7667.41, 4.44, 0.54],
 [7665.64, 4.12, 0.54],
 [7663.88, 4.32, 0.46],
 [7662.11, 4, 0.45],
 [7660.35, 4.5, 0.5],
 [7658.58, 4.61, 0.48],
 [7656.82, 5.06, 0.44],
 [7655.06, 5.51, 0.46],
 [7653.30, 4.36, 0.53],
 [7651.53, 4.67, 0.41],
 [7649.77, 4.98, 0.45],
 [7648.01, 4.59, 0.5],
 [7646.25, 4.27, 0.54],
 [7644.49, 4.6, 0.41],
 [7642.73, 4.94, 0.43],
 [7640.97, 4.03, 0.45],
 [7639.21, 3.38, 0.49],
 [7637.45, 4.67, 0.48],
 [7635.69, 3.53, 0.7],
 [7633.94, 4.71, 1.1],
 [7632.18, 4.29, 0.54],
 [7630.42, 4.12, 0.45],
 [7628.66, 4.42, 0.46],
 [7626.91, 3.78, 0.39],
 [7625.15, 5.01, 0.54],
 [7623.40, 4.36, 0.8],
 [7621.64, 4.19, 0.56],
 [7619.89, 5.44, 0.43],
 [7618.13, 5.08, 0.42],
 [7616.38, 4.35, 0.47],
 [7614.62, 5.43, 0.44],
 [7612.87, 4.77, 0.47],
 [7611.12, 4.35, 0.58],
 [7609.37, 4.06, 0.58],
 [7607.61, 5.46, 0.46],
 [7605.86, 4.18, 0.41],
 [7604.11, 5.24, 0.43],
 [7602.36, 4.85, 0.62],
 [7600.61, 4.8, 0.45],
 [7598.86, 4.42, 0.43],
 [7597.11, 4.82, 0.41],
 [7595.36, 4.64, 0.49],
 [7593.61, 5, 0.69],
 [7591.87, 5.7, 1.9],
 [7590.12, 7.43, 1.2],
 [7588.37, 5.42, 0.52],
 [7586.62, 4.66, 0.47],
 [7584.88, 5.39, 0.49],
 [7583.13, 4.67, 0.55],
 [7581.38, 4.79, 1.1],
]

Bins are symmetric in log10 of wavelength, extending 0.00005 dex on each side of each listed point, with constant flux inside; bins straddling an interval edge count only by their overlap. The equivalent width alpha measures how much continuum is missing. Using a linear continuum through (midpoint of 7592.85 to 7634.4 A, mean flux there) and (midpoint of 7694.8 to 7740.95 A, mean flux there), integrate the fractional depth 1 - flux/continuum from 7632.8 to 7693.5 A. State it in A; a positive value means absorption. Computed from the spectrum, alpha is 2.9 A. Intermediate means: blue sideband 4.65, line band 4.45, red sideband 4.69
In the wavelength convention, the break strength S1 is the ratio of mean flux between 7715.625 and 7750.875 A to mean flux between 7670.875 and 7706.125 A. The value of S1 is 1.05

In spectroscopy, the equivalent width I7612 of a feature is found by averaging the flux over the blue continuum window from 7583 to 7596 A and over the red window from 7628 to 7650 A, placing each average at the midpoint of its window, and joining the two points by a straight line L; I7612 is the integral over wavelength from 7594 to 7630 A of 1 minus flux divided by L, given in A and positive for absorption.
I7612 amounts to 1.7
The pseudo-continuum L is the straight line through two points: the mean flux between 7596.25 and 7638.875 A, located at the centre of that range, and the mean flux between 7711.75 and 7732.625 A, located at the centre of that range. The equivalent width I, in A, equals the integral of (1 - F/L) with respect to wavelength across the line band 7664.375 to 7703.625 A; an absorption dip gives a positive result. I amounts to 2.0 A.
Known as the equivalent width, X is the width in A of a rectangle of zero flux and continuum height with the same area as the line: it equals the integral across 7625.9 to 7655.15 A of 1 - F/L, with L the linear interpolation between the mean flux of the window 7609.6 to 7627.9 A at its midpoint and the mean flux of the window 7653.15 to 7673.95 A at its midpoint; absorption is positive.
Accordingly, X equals 1.3 A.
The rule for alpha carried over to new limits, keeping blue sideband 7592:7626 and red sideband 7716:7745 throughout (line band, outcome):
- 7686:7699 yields 0.81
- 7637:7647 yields 0.94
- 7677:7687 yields 0.45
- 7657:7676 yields 1.28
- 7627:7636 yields 1.02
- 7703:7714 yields -0.43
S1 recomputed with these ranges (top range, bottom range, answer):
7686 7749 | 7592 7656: 1.01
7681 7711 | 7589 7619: 0.90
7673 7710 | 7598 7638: 0.98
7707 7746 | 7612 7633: 1.02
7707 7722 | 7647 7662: 1.01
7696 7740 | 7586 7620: 0.94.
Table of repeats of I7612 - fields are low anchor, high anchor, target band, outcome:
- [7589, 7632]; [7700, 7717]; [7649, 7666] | 0.6 A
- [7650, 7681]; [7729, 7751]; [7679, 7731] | 0.2 A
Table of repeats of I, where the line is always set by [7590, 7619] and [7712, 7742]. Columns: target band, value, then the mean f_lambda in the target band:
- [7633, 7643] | 1.4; 4.17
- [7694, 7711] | 0.4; 4.62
